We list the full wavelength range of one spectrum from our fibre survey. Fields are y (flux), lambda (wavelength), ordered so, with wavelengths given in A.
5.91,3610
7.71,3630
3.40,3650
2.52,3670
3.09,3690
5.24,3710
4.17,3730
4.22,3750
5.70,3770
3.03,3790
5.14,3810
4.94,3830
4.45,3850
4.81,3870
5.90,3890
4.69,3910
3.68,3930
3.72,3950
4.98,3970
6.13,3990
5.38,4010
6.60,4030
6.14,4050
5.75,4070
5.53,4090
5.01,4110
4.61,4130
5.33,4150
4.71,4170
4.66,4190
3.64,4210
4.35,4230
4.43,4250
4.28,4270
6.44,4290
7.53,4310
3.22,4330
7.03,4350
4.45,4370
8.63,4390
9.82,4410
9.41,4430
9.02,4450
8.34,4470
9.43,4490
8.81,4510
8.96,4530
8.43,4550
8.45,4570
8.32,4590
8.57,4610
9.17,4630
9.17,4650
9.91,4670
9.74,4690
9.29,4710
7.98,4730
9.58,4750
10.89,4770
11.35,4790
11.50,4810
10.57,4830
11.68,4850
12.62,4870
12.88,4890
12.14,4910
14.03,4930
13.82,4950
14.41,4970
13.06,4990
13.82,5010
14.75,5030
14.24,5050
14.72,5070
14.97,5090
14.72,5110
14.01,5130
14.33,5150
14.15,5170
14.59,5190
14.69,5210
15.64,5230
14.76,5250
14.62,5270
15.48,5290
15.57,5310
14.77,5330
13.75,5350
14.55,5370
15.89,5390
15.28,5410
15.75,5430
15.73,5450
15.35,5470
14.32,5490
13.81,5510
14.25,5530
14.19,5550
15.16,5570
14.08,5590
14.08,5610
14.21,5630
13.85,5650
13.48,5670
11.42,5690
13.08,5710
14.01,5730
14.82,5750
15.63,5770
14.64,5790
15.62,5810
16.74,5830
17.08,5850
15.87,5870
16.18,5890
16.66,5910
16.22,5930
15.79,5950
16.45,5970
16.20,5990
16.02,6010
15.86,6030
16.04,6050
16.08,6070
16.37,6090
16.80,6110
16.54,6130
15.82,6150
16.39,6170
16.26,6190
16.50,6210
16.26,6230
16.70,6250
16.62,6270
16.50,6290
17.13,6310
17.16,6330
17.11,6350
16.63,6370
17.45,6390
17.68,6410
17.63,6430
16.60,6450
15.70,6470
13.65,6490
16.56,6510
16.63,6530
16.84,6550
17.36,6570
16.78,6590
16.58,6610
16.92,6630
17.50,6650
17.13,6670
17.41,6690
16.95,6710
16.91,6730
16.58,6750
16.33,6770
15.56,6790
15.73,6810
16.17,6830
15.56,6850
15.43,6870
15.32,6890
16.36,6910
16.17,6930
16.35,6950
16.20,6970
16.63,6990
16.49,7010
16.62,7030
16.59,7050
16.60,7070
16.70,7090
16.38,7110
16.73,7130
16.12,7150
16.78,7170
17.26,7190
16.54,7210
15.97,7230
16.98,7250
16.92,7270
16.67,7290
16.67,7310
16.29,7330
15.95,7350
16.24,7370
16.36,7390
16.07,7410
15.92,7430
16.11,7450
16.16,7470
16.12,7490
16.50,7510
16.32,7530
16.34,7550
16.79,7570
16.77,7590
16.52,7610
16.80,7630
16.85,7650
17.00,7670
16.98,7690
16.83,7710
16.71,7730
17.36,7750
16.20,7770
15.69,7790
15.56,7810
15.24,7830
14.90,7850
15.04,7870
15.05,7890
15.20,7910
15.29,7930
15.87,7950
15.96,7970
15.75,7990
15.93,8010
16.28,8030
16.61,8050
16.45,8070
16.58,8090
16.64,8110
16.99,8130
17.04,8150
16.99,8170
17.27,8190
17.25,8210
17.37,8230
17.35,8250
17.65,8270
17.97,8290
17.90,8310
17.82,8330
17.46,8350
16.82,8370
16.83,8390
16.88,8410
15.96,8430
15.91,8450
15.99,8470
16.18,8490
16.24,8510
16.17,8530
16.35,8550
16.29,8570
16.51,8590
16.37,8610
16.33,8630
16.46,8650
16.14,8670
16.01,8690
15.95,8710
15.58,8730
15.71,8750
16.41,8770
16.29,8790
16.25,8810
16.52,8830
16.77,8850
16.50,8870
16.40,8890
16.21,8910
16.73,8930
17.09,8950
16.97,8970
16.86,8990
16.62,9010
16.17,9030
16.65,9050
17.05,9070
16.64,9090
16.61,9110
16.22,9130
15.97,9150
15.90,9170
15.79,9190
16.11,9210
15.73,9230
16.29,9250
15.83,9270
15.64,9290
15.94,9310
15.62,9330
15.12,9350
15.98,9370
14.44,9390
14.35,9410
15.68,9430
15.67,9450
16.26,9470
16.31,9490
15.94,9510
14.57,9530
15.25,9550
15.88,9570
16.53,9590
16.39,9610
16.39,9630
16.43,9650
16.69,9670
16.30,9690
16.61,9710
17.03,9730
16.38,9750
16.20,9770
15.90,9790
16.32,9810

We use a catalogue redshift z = 0.10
